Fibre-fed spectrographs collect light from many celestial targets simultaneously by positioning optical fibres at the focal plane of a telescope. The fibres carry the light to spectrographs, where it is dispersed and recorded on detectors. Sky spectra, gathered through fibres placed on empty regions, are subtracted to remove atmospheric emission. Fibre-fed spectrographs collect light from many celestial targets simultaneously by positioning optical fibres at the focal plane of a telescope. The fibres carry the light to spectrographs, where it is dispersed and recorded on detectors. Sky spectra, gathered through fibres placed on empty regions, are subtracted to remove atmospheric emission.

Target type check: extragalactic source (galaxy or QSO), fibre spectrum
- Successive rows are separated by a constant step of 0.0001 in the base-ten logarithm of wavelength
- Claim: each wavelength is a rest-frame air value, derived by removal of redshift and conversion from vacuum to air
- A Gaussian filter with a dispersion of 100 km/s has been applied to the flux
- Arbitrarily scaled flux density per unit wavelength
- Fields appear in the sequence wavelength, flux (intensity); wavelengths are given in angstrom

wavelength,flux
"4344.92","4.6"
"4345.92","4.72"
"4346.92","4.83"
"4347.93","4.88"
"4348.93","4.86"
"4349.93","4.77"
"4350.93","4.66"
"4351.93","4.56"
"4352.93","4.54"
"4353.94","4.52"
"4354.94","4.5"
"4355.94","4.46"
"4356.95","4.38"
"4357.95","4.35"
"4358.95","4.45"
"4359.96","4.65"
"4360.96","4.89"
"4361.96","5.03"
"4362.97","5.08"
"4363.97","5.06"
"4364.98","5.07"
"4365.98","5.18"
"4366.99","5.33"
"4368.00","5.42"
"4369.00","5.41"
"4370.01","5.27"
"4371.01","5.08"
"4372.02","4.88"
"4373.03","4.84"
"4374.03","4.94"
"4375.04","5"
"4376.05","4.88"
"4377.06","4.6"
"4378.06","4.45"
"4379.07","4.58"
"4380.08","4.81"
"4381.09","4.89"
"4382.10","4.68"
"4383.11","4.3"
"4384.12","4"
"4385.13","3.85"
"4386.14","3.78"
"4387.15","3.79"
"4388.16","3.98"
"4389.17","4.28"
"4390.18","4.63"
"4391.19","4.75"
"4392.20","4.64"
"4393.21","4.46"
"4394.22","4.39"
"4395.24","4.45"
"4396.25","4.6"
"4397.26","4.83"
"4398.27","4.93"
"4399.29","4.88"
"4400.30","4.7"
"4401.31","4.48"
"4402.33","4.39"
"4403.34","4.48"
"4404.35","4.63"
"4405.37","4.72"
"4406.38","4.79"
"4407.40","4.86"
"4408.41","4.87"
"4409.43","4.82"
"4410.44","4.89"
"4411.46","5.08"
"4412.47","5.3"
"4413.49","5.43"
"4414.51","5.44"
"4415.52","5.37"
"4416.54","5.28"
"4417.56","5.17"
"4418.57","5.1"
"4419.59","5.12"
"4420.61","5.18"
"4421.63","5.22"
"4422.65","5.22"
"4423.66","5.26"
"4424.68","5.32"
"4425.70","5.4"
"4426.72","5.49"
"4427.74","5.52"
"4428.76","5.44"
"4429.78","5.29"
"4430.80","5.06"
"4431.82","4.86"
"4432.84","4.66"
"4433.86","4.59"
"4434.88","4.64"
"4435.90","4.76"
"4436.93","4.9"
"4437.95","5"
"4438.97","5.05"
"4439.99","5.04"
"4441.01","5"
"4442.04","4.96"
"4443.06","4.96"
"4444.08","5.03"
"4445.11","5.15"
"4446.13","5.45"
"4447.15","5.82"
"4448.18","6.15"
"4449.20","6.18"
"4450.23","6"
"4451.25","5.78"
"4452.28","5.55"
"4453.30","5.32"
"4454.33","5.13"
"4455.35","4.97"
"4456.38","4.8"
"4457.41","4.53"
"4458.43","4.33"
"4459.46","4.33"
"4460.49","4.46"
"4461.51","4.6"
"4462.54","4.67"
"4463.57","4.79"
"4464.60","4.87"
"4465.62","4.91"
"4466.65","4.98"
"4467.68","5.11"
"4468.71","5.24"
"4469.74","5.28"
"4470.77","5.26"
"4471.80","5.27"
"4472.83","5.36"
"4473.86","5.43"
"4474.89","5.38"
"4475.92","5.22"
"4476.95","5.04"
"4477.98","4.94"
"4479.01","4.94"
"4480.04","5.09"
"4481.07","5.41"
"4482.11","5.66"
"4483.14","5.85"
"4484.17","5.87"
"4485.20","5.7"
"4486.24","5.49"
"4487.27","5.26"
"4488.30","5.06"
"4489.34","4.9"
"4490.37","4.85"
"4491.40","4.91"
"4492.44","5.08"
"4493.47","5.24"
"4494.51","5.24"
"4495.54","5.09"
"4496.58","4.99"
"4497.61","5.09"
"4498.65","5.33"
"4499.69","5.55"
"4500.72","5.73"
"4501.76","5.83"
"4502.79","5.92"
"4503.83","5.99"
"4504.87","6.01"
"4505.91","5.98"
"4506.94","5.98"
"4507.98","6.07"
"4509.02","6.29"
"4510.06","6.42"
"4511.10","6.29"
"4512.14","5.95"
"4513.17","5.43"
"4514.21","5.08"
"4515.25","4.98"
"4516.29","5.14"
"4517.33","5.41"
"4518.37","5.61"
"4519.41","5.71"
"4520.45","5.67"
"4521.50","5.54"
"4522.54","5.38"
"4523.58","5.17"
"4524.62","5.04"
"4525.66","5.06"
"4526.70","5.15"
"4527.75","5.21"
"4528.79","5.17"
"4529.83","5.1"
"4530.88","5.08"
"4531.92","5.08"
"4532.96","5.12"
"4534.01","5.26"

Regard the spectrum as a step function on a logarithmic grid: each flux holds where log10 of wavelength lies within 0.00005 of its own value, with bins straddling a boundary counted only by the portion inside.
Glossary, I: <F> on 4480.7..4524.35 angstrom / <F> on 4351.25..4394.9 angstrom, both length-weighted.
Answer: 1.18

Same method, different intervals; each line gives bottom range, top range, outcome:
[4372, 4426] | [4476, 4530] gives 1.14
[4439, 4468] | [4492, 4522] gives 1.10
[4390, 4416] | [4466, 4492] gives 1.09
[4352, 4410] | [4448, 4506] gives 1.12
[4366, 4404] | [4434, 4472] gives 1.09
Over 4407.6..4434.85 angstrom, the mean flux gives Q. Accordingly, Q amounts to 5.16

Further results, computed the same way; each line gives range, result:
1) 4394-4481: 5.05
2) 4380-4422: 4.72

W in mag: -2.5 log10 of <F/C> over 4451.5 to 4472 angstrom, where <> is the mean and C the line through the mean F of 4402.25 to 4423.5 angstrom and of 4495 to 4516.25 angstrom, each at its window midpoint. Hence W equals 0.10 mag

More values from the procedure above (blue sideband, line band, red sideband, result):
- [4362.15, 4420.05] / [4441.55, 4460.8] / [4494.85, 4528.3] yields -0.01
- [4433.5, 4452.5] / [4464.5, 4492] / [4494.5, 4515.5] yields 0.06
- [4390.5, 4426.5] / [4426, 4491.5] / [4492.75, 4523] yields 0.03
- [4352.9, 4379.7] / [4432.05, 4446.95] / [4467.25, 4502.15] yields 0.03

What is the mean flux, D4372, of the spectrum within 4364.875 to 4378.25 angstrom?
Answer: 5.04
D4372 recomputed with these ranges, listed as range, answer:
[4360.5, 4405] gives 4.69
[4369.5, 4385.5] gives 4.7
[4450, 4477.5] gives 5.05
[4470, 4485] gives 5.35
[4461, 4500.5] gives 5.19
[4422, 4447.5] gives 5.11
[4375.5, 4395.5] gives 4.41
